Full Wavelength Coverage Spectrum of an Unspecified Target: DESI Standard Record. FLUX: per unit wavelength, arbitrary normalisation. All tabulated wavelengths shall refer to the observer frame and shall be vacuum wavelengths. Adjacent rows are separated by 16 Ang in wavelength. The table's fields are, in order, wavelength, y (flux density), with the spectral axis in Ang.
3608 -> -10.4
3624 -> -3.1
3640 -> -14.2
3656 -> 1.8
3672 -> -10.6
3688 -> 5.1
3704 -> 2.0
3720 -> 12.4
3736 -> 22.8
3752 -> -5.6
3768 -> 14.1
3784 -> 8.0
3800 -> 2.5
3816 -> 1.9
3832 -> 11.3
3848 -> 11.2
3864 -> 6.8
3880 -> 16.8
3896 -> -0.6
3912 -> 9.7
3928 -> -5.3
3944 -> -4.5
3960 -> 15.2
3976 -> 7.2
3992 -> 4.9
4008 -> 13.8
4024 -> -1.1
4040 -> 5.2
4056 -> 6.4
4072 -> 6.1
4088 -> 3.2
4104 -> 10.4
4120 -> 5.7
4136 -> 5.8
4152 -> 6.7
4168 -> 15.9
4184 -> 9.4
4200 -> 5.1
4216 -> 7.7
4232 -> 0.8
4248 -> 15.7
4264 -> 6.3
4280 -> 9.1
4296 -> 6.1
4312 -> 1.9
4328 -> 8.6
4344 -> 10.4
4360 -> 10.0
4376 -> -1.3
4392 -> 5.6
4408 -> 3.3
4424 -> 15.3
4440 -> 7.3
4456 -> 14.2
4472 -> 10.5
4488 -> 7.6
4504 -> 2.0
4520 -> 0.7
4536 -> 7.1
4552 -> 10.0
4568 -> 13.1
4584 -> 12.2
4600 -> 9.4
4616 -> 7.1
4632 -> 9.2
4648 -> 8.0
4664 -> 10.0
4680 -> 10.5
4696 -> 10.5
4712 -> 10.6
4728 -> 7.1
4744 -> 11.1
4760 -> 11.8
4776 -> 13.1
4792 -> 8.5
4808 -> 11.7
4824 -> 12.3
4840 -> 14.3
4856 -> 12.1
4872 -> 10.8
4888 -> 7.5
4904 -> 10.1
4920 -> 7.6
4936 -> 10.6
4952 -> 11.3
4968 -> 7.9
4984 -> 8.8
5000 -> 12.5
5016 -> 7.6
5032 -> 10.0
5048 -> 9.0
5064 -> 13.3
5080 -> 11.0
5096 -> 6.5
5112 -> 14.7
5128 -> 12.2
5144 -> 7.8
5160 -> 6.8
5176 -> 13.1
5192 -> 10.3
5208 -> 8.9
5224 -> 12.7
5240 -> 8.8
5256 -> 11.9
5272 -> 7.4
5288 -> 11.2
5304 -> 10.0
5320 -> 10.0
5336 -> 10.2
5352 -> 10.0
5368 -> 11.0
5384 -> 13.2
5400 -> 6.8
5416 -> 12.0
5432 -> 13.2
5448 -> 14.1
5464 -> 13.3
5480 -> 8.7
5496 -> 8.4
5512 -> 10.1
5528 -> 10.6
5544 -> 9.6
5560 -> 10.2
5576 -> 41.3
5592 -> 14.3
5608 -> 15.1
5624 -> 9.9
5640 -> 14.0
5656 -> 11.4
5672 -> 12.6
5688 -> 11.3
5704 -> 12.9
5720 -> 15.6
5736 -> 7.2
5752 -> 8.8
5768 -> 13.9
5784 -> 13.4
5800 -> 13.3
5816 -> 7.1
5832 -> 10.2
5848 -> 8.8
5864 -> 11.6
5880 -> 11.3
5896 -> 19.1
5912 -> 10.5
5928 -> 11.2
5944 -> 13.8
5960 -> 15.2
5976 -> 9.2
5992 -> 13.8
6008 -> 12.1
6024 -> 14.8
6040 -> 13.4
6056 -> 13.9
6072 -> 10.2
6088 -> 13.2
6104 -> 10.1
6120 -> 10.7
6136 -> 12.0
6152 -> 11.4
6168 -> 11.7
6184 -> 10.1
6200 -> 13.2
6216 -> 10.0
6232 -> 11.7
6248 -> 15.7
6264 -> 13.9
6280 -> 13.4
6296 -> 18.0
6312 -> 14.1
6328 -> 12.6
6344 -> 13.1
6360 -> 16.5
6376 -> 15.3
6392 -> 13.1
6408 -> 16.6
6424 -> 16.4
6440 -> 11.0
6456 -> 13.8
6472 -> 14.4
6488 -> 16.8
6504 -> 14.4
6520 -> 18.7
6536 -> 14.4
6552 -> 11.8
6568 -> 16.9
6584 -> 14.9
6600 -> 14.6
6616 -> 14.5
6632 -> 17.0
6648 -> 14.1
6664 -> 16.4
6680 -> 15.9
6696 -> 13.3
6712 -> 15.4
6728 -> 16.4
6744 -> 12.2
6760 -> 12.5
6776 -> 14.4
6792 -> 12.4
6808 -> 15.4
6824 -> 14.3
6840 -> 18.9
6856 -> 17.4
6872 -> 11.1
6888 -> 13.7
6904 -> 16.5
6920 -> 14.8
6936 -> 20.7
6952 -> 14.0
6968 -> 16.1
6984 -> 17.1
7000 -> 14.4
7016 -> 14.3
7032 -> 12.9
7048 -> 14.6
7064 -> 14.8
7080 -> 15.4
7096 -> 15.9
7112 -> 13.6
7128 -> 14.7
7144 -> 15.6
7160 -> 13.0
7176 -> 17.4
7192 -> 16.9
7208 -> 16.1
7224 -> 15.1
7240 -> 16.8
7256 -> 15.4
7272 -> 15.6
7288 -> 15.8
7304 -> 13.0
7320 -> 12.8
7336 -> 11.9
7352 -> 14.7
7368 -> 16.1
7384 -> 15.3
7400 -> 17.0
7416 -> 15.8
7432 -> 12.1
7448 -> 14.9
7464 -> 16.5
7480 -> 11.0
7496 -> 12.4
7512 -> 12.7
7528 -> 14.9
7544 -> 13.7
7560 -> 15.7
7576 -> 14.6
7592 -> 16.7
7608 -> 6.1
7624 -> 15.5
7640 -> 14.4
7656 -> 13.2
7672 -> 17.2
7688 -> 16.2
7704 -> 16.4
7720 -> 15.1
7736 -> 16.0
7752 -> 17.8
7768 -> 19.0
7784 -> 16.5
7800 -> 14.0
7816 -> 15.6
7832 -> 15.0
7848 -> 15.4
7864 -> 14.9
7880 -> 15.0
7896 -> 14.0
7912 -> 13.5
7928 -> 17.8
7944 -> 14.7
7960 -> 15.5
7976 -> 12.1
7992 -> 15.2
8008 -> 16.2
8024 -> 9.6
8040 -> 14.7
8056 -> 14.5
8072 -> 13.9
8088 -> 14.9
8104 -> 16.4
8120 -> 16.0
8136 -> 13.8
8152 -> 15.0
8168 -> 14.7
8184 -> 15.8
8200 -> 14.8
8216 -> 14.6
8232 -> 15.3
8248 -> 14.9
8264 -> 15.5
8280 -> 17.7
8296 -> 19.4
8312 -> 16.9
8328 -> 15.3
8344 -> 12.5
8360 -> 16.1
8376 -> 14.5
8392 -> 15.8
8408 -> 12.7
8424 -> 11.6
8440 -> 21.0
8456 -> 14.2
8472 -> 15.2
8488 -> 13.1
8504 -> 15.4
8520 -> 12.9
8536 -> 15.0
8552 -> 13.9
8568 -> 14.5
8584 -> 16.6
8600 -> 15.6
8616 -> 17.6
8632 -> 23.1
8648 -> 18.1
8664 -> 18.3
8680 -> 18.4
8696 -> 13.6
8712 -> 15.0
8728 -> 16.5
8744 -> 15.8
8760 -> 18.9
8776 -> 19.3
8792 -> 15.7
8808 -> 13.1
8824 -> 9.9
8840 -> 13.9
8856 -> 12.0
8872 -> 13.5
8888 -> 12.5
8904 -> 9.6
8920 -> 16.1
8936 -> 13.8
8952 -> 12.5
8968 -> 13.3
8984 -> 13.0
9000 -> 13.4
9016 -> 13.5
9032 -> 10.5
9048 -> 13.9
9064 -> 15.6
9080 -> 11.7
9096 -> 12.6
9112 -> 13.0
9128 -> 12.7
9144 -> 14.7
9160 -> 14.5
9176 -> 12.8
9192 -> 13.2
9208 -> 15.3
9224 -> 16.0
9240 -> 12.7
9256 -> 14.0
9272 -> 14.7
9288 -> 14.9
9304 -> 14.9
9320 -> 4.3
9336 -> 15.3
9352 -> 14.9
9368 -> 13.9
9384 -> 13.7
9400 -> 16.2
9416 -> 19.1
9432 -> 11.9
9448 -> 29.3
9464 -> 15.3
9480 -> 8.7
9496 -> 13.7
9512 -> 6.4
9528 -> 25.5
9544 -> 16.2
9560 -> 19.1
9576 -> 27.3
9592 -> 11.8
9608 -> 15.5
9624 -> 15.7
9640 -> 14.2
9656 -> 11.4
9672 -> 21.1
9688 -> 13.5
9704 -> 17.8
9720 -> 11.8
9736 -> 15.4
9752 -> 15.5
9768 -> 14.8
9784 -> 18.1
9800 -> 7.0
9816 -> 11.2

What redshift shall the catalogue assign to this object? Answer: 0.444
